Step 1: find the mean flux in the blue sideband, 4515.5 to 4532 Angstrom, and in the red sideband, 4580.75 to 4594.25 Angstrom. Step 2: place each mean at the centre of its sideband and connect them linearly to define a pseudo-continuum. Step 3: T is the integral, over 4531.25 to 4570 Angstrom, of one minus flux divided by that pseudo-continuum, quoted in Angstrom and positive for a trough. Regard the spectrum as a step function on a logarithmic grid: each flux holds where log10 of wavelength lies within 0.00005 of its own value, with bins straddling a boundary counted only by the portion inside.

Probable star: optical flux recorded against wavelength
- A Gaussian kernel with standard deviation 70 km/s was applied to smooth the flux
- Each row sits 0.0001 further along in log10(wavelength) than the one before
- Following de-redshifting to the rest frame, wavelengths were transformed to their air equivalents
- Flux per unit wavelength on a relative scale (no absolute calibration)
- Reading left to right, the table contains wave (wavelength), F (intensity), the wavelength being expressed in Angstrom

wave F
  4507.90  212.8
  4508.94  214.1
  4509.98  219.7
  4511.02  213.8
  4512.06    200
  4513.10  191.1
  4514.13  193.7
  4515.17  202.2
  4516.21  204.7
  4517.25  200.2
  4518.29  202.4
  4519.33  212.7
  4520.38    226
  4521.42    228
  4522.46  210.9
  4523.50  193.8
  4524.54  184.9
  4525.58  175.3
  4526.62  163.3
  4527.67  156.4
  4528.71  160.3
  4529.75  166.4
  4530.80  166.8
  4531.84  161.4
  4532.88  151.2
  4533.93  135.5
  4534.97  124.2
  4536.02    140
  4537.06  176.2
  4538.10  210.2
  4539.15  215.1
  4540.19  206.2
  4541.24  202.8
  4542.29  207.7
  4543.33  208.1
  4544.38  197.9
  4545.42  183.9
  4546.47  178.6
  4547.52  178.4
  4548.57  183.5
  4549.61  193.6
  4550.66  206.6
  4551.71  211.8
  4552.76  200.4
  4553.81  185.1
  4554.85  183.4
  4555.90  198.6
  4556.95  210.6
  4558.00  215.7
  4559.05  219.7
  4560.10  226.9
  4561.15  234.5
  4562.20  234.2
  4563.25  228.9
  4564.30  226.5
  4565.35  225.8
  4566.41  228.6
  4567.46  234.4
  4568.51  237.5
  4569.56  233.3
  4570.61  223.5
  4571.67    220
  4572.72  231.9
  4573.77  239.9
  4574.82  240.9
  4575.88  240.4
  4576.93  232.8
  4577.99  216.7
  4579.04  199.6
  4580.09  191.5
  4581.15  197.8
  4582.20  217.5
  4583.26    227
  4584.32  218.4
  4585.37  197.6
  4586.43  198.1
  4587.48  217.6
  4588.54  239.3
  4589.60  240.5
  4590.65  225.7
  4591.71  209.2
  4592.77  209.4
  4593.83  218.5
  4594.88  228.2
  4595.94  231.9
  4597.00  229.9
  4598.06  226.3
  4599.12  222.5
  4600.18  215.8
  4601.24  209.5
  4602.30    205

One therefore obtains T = 0.3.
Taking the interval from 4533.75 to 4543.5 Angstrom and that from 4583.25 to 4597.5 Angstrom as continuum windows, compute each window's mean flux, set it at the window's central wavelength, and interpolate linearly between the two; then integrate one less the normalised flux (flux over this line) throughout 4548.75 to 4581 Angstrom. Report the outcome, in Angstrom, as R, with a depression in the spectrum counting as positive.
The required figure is -2.6 Angstrom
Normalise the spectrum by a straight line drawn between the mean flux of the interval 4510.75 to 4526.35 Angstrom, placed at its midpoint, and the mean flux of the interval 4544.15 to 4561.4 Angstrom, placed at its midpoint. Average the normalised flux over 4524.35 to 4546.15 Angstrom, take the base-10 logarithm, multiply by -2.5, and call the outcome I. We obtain 0.15 mag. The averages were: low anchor 202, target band 176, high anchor 200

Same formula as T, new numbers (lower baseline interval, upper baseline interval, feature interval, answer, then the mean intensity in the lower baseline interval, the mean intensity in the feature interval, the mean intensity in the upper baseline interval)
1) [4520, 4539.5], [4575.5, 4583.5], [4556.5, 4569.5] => -1.7 Angstrom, 175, 227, 215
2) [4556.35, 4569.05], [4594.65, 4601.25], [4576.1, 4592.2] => 0.7 Angstrom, 227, 216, 224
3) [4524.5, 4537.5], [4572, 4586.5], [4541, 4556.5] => -1.3 Angstrom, 158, 195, 219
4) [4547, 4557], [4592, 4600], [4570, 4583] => -0.7 Angstrom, 195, 221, 223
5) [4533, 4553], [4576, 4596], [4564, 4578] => -1.7 Angstrom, 186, 231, 217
